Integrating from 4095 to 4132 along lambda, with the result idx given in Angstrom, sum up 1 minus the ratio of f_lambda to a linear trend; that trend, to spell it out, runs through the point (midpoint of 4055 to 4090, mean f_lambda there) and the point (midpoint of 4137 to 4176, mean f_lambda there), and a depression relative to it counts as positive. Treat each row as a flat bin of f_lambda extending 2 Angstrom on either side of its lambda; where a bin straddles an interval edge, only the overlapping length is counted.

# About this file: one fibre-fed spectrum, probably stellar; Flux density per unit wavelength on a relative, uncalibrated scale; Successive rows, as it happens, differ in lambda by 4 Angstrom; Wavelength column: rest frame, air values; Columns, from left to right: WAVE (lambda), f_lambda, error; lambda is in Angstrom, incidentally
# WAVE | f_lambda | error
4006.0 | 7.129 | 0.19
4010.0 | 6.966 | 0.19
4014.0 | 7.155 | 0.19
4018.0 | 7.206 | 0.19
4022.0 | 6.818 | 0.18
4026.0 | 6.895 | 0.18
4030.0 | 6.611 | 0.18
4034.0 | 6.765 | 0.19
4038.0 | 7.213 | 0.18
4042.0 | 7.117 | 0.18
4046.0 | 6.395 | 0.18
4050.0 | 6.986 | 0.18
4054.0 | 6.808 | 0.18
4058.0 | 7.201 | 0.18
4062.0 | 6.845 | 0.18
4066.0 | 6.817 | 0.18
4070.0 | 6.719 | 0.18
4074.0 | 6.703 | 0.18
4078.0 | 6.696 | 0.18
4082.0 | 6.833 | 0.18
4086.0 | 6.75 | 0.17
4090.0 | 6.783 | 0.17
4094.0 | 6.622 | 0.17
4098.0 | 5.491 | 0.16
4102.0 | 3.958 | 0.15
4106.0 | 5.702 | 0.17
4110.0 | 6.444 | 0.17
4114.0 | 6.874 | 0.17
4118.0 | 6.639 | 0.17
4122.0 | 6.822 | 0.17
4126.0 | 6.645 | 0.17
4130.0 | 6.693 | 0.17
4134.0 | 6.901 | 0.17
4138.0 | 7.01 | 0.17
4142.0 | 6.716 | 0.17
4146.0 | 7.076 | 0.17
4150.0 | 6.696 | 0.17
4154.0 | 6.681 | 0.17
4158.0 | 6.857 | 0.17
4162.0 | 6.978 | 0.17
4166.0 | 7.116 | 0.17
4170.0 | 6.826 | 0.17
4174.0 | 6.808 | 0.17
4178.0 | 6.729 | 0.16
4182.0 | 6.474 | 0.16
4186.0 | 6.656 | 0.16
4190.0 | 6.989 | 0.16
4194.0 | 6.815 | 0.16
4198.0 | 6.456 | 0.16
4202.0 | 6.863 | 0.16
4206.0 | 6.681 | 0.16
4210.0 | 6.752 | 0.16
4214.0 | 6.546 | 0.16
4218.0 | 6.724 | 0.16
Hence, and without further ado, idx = 3.7 Angstrom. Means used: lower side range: 6.82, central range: 6.15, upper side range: 6.87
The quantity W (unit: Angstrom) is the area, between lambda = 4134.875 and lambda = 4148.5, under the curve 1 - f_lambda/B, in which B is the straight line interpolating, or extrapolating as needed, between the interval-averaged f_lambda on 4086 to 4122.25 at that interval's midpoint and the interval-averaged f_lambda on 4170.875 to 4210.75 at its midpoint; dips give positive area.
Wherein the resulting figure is -1.1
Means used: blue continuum 6.15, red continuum 6.72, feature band 6.92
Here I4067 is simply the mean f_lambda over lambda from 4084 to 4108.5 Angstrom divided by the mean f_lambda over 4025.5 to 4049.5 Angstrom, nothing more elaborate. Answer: 0.86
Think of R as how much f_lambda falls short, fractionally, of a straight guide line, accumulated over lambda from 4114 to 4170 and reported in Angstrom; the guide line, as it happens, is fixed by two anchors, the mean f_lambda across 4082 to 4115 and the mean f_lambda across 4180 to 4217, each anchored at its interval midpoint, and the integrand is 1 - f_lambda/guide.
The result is -4.2 Angstrom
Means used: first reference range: 6.1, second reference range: 6.69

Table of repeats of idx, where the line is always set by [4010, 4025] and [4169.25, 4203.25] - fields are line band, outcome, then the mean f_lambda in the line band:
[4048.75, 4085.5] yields 0.57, 6.84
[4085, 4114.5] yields 3.74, 6.01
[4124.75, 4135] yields 0.14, 6.74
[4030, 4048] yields 0.40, 6.84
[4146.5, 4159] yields 0.03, 6.78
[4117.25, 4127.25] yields 0.19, 6.71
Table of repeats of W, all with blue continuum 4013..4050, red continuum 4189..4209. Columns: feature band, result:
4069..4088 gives 0.3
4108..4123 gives 0.3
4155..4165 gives -0.2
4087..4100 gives 1.0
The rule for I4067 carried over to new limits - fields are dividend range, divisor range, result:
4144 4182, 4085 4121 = 1.11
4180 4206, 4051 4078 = 0.98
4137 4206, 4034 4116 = 1.04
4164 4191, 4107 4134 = 1.02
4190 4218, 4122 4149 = 0.98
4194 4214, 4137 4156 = 0.98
